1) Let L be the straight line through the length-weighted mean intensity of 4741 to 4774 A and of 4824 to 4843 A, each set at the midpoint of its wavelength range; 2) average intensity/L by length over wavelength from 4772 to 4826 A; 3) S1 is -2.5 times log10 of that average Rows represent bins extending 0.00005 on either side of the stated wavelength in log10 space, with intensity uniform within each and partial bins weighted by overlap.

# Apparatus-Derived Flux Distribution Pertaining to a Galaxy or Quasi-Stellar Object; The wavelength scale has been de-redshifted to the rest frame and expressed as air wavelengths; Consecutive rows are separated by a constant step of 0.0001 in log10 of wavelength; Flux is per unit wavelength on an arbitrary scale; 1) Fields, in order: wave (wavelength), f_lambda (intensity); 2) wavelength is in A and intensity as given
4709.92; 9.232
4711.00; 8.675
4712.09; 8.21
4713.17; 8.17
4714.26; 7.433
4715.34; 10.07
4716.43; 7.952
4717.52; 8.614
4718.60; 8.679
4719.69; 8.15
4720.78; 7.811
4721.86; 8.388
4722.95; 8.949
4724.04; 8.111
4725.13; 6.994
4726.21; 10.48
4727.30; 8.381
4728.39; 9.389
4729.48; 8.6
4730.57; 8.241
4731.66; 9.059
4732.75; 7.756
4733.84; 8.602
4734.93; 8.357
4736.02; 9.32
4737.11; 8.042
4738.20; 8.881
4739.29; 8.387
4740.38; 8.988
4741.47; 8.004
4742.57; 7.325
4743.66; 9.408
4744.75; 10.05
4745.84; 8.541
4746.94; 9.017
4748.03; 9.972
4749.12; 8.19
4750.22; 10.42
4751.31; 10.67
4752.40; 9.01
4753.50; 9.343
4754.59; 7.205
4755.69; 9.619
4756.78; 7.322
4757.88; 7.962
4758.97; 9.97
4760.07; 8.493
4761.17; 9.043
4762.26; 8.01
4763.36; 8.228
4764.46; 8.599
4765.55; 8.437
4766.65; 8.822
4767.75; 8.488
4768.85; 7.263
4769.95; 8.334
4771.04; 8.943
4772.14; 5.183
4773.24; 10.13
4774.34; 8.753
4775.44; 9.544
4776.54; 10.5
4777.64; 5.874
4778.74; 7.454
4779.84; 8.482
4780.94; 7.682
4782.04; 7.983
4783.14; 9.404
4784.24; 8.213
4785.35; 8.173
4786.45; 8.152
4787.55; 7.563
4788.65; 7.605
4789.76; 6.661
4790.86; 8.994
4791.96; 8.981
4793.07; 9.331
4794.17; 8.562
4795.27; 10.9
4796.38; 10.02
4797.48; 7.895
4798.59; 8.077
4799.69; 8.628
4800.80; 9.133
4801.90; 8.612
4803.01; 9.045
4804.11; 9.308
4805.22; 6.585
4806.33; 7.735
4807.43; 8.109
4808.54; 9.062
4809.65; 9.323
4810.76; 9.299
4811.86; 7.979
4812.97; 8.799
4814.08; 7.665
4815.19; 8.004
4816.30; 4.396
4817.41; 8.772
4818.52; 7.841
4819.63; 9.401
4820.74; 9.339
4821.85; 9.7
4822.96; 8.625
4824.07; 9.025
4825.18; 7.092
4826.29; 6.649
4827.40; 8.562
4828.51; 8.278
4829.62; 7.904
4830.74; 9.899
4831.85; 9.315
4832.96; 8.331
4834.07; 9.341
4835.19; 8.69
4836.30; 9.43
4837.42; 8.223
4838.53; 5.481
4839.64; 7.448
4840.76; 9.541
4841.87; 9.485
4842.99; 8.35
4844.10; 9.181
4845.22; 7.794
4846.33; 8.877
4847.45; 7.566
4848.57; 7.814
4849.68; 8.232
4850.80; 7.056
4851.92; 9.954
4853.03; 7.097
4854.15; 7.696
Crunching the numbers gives 0.01 mag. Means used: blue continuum 8.67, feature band 8.42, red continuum 8.38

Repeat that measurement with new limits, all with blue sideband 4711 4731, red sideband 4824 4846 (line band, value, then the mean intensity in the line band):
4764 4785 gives 0.02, 8.32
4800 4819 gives 0.03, 8.22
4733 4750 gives -0.04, 8.75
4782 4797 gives -0.03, 8.63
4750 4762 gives -0.06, 8.95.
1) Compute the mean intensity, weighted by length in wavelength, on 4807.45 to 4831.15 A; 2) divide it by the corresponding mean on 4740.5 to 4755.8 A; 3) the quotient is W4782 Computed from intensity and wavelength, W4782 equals 0.92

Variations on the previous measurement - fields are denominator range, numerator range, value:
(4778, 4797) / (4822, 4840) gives 0.98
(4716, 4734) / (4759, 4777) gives 1.01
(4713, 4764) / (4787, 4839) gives 0.97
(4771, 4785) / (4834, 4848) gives 1.01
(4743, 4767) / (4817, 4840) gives 0.95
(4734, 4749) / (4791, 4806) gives 1.01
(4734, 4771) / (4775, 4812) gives 0.97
